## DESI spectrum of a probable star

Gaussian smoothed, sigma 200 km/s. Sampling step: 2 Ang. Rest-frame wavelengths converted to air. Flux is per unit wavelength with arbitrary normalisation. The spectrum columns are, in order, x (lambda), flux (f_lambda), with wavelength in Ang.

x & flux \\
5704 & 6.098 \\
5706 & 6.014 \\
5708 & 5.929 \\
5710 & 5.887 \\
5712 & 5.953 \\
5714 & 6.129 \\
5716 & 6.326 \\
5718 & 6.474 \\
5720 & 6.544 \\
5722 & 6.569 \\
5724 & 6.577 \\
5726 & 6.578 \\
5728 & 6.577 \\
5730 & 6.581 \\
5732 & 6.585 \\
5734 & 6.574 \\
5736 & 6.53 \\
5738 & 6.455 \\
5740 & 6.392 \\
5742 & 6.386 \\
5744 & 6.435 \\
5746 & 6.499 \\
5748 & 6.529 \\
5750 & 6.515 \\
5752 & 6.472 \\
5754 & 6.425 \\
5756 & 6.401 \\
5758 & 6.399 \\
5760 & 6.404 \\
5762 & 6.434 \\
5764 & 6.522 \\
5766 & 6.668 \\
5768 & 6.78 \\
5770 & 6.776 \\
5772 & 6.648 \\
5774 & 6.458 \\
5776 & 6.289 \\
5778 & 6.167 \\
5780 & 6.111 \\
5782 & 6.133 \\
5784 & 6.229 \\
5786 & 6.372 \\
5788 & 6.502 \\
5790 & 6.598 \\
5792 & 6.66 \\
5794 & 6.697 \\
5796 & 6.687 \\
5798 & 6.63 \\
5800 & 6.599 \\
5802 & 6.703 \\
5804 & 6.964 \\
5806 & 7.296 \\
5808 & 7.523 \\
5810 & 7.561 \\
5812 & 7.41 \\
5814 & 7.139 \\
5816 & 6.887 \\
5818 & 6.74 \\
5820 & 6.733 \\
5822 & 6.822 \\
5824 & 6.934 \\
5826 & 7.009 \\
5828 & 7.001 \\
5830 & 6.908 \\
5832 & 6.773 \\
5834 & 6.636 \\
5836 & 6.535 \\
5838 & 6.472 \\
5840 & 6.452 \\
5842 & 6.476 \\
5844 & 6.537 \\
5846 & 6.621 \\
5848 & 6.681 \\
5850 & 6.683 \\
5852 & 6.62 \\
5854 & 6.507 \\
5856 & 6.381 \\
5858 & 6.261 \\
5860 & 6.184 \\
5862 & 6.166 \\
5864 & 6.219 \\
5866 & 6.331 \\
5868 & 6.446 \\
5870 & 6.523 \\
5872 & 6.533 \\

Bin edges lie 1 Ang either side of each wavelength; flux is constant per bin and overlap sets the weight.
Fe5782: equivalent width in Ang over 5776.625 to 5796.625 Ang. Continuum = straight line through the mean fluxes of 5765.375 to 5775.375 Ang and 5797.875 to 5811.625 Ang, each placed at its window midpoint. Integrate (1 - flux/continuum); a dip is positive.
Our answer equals 1.3 Ang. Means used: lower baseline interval 6.65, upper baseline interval 7.08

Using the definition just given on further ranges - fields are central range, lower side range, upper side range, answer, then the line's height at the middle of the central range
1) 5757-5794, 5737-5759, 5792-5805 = 0.7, 6.59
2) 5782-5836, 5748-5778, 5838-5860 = -2.7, 6.5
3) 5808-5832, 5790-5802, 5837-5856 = -1.5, 6.61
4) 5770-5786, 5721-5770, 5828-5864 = 0.5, 6.52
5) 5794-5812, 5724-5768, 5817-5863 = -1.2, 6.57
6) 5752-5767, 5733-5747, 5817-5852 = 0.1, 6.52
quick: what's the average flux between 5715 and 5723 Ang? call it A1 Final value 6.48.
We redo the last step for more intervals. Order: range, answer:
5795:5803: 6.65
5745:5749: 6.51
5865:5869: 6.39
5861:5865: 6.19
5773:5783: 6.23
